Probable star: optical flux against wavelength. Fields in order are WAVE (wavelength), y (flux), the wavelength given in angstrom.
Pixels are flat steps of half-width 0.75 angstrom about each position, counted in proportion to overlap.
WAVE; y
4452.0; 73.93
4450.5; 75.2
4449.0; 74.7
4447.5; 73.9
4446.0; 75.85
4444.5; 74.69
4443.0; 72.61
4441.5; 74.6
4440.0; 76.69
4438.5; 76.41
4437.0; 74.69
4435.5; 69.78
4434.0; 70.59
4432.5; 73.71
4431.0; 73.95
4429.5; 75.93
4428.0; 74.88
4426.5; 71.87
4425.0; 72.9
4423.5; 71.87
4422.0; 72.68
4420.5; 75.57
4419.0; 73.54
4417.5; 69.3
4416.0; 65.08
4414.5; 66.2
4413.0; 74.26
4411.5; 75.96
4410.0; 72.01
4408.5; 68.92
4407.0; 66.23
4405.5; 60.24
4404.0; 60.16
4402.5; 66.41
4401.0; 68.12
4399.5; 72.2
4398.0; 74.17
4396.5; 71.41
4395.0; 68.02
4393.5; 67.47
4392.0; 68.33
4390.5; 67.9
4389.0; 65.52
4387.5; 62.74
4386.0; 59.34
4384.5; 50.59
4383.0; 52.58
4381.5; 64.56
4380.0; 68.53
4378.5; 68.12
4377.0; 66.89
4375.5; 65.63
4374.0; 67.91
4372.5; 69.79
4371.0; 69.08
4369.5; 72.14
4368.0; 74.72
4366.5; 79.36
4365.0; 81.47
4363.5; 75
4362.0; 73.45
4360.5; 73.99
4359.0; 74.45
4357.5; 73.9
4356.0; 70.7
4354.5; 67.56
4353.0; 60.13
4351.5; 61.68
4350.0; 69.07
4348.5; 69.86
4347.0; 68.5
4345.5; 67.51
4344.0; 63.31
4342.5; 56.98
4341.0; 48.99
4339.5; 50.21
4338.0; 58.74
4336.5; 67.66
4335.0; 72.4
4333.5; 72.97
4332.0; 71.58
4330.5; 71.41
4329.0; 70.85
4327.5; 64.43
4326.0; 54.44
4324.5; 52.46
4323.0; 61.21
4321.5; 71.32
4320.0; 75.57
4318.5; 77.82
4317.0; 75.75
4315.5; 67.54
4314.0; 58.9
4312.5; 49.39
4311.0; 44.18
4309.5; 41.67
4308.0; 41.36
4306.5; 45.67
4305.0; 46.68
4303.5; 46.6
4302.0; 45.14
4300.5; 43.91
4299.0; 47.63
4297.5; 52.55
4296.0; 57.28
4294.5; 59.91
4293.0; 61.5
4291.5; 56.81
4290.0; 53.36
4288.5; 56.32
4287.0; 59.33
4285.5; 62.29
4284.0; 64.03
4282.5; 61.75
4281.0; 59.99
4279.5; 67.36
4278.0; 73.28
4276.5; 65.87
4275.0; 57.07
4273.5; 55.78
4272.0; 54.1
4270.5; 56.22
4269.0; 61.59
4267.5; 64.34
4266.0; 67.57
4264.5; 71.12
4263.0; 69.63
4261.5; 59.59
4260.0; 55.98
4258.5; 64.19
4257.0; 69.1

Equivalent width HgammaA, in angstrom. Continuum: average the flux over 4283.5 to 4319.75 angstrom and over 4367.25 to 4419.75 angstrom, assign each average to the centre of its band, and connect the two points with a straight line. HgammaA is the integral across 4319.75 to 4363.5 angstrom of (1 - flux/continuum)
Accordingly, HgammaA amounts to -4.1 angstrom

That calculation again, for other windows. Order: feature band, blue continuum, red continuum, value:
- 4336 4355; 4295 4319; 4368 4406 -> -1.01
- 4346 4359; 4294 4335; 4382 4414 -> -1.28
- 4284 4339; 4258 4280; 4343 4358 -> 5.25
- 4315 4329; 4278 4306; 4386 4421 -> -1.79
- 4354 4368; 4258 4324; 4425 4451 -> -1.80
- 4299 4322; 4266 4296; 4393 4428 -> 2.87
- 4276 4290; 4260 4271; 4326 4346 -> 0.25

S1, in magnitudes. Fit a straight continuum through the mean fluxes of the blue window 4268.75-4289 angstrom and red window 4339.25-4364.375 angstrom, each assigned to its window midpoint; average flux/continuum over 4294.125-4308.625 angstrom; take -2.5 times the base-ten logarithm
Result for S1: 0.28 mag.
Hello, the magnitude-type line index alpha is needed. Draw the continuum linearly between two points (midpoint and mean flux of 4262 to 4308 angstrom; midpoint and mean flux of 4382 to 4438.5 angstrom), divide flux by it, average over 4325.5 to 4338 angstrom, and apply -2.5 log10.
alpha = -0.10 mag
